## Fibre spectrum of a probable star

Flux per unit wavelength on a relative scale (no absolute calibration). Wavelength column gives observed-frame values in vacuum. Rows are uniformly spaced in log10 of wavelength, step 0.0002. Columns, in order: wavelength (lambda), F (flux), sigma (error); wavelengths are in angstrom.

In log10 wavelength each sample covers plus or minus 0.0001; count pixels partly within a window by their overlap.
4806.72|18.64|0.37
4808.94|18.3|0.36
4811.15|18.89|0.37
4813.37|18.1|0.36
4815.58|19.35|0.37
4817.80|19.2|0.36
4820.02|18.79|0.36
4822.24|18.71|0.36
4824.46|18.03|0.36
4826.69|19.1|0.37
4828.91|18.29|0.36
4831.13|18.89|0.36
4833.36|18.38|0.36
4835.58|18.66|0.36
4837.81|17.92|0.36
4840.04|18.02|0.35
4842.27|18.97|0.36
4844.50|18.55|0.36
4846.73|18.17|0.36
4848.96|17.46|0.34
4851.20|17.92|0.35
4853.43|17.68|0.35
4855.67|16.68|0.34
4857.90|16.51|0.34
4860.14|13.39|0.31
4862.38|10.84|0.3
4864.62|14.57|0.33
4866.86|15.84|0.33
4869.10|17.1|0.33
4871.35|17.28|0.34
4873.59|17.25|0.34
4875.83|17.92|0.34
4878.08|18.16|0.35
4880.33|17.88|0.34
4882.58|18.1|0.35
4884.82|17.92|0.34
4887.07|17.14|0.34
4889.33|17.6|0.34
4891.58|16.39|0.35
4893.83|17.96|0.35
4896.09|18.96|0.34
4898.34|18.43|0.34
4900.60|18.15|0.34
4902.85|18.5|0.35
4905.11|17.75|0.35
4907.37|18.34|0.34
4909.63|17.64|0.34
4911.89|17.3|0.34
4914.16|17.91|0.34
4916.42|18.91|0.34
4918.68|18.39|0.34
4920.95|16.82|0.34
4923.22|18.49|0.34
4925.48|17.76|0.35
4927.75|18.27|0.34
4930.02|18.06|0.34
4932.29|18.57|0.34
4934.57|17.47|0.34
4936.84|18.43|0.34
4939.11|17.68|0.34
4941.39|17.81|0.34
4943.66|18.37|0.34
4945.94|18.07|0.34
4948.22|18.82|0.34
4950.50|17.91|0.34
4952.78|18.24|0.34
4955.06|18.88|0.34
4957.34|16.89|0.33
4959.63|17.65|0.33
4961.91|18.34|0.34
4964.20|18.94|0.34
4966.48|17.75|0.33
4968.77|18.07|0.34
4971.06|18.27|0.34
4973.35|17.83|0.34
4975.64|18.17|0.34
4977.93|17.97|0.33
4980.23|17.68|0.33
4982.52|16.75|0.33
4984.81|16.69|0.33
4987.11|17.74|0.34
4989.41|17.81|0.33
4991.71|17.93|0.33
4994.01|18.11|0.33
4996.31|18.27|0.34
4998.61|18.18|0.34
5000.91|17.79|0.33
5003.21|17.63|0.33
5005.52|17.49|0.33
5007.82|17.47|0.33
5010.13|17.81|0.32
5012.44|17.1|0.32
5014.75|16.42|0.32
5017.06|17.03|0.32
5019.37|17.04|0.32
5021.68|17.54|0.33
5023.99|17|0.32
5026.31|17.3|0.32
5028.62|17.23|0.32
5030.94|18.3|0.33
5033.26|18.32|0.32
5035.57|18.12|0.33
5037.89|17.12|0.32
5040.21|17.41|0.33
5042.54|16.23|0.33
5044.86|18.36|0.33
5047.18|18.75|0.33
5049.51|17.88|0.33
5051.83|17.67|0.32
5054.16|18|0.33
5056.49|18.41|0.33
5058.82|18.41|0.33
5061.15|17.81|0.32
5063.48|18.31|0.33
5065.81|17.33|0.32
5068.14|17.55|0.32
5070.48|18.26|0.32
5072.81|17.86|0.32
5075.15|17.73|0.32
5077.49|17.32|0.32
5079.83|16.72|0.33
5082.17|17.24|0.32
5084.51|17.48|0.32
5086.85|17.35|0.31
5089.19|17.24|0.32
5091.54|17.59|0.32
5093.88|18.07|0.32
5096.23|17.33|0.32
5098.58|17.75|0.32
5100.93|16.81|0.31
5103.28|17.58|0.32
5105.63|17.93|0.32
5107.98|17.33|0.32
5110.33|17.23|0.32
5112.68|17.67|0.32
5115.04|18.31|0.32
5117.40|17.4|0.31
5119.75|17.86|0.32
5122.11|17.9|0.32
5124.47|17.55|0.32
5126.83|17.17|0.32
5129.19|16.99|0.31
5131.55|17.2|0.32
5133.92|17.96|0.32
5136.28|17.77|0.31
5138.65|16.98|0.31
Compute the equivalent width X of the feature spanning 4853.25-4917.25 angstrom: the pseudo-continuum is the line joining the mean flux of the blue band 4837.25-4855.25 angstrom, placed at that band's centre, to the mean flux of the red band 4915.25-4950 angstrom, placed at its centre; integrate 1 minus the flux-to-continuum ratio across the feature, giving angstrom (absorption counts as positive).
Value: 3.2 angstrom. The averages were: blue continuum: 18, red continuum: 18.1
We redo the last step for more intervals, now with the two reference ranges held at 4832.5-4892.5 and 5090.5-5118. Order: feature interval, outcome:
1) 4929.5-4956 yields -1.41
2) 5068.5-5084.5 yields 0.01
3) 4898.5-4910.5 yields -0.64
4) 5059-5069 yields -0.18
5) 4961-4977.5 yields -0.82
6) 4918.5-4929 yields -0.41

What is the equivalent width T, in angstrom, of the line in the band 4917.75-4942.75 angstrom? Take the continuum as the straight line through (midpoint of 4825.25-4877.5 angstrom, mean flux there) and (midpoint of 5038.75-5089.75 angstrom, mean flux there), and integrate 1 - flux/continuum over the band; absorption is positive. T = -0.85 angstrom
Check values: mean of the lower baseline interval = 17.2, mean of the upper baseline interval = 17.7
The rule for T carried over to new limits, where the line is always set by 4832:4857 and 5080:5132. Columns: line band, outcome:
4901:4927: -0.15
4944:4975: -0.59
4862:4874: 1.55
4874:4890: 0.14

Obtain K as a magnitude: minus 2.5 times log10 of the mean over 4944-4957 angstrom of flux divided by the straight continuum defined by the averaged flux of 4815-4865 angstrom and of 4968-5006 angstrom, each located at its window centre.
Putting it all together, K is -0.03 mag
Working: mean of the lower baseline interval 17.6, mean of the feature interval 18.3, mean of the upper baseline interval 17.8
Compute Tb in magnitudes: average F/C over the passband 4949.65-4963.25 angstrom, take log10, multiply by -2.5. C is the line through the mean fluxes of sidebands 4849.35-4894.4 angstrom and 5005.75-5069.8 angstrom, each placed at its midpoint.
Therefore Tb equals -0.05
